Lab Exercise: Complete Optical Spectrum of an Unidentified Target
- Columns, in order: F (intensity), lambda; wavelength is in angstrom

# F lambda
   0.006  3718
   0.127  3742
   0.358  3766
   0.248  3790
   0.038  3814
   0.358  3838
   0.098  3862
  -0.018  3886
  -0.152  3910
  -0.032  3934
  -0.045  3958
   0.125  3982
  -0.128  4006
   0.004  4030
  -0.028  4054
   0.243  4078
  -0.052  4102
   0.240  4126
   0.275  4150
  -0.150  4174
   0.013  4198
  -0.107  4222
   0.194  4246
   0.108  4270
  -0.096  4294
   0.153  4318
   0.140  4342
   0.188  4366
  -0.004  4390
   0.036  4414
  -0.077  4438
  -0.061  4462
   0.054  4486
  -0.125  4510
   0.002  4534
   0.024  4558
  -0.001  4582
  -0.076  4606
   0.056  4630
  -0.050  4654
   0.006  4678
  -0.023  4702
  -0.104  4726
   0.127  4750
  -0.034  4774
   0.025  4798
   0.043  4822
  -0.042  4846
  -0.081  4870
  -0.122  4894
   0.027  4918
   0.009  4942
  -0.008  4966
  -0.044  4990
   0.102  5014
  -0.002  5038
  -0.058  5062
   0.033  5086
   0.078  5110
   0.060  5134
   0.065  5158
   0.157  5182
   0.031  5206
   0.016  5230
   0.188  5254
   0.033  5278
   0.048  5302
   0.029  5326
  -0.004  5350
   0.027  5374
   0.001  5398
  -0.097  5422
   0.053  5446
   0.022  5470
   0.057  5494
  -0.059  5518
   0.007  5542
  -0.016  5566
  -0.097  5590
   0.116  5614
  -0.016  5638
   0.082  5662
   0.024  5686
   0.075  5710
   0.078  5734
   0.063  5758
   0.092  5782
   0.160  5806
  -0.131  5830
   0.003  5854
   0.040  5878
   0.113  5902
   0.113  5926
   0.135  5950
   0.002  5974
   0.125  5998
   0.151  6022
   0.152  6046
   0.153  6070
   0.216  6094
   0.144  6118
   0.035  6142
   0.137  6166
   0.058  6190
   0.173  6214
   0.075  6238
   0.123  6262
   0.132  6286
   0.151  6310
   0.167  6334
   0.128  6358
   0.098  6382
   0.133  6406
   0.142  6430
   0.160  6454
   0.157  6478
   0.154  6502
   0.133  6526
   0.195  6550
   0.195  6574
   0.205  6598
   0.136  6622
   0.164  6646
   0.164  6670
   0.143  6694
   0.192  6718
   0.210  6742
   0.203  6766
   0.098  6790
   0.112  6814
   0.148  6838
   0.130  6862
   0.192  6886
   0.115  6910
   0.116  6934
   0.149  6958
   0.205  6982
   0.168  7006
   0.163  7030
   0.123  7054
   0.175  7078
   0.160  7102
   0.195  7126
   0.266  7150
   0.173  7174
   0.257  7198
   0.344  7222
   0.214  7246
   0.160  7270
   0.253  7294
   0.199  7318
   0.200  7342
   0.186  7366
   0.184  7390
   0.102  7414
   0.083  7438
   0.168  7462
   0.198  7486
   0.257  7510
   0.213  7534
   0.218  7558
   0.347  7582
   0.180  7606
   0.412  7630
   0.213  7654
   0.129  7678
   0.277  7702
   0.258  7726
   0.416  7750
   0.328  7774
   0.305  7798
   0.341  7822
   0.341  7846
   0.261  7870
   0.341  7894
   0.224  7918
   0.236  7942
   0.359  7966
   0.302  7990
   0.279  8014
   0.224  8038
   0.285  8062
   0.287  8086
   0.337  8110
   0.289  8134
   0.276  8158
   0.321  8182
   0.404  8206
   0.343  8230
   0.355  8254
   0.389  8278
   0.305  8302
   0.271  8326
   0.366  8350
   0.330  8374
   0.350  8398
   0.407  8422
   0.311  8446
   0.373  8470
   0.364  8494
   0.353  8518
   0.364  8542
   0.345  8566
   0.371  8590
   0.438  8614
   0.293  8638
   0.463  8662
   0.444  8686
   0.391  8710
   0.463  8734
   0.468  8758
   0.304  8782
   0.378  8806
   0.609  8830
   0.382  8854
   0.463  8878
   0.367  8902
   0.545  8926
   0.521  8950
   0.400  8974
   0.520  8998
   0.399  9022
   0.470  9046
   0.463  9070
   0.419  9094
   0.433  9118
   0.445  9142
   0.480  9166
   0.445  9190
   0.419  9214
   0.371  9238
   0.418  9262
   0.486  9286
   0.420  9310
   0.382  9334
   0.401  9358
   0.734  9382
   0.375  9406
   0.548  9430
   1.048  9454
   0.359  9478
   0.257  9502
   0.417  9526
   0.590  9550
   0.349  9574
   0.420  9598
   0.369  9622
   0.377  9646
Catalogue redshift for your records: 0.935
